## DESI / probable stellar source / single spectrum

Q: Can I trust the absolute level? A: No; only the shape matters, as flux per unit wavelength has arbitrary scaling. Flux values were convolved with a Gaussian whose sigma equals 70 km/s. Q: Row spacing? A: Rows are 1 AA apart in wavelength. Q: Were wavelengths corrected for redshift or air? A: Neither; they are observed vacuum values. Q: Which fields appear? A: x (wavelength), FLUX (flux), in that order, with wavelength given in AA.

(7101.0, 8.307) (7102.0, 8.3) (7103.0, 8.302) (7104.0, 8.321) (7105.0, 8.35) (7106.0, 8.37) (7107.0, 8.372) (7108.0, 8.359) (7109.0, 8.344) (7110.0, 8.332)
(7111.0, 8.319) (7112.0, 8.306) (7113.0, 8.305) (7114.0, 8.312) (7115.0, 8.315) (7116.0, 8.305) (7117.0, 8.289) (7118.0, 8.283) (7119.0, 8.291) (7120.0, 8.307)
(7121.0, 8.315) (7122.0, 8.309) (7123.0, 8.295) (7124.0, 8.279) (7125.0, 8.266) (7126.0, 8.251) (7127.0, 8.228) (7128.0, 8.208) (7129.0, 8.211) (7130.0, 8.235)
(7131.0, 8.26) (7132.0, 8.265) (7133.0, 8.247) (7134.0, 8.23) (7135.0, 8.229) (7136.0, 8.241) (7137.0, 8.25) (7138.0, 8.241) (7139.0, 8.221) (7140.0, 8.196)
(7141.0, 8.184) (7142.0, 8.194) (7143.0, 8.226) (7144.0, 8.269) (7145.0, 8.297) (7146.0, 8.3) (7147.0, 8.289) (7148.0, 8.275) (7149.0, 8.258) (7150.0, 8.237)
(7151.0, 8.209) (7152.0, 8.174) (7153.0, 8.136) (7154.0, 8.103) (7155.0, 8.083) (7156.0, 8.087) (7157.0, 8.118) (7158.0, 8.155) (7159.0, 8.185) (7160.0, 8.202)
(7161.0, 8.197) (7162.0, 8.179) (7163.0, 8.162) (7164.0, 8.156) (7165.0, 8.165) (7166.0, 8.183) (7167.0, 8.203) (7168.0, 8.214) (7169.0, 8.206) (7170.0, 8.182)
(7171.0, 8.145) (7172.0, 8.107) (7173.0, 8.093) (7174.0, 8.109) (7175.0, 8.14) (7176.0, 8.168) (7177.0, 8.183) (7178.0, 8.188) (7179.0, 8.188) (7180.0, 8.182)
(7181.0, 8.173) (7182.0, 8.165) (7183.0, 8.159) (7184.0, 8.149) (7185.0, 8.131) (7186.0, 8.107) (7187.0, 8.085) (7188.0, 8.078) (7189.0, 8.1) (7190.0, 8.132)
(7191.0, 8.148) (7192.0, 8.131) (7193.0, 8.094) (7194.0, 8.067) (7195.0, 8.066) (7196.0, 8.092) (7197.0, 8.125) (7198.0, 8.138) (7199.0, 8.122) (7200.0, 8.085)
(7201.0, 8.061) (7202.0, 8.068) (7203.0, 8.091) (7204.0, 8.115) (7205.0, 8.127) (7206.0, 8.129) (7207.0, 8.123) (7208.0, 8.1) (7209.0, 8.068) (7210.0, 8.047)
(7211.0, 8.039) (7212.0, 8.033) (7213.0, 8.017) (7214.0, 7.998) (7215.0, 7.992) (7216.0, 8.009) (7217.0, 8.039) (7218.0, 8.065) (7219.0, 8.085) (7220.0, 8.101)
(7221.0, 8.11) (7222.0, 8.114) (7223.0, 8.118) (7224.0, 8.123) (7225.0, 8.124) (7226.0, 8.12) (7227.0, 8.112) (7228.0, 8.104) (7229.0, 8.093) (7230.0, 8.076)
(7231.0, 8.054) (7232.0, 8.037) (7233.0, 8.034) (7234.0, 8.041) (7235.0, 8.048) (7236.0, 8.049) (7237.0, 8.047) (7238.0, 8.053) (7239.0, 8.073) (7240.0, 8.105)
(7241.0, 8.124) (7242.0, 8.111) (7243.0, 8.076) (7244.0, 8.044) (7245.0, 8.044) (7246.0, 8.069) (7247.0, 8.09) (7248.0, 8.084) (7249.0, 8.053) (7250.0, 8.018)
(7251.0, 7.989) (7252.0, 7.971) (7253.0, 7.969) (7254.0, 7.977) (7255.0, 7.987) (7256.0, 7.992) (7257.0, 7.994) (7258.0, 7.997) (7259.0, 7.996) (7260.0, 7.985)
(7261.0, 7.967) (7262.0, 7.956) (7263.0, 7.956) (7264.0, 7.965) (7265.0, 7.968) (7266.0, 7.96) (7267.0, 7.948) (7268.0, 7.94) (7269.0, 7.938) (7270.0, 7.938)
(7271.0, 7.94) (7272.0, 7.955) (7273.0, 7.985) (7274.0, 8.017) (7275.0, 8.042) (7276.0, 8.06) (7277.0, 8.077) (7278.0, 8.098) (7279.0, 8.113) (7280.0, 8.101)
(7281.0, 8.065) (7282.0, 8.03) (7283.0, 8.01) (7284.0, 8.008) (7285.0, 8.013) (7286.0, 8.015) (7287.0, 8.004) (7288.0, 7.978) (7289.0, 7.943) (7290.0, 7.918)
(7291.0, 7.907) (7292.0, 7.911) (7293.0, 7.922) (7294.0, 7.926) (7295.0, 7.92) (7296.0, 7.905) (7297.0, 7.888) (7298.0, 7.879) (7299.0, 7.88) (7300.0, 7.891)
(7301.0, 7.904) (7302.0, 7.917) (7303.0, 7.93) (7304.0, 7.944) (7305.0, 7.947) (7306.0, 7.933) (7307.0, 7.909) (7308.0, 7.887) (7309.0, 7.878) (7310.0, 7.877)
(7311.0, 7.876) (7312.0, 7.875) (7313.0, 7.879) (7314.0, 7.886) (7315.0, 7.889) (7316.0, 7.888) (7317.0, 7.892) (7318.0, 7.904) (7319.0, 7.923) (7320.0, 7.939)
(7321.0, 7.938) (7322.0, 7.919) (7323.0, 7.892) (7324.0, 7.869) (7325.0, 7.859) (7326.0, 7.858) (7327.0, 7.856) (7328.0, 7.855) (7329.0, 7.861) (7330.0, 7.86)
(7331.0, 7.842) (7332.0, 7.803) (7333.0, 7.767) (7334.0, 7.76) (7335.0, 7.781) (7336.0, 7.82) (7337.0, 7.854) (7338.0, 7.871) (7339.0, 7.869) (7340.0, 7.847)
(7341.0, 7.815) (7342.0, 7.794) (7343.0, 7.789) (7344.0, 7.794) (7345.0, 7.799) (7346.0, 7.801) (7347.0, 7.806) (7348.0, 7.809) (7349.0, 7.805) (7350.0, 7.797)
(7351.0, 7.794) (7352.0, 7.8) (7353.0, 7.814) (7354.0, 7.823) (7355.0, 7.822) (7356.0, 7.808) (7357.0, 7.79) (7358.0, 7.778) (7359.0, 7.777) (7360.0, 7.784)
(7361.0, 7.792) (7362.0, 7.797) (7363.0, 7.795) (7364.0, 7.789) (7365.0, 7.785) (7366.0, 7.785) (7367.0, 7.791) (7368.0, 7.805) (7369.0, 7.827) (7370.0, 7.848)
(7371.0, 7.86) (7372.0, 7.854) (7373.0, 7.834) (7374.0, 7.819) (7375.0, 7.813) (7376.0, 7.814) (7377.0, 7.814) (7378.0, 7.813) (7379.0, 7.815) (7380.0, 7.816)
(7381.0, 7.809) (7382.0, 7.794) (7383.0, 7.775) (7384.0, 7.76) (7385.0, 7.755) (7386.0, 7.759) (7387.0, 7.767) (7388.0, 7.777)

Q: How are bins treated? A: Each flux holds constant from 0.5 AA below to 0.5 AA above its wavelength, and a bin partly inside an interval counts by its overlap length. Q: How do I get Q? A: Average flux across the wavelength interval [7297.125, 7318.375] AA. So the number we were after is 7.9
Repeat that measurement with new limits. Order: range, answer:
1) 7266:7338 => 7.92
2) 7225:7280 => 8.03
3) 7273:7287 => 8.05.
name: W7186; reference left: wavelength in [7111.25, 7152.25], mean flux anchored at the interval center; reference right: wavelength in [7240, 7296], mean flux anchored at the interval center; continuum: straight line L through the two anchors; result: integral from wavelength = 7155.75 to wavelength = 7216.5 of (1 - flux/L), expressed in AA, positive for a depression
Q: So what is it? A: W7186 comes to 0.25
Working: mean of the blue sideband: 8.26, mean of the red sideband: 8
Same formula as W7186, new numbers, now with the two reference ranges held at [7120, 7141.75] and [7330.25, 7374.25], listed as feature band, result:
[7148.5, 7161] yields 0.05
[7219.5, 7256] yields -0.13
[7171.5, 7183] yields 0.00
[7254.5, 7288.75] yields -0.13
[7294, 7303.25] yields 0.02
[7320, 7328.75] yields -0.02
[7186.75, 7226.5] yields 0.05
